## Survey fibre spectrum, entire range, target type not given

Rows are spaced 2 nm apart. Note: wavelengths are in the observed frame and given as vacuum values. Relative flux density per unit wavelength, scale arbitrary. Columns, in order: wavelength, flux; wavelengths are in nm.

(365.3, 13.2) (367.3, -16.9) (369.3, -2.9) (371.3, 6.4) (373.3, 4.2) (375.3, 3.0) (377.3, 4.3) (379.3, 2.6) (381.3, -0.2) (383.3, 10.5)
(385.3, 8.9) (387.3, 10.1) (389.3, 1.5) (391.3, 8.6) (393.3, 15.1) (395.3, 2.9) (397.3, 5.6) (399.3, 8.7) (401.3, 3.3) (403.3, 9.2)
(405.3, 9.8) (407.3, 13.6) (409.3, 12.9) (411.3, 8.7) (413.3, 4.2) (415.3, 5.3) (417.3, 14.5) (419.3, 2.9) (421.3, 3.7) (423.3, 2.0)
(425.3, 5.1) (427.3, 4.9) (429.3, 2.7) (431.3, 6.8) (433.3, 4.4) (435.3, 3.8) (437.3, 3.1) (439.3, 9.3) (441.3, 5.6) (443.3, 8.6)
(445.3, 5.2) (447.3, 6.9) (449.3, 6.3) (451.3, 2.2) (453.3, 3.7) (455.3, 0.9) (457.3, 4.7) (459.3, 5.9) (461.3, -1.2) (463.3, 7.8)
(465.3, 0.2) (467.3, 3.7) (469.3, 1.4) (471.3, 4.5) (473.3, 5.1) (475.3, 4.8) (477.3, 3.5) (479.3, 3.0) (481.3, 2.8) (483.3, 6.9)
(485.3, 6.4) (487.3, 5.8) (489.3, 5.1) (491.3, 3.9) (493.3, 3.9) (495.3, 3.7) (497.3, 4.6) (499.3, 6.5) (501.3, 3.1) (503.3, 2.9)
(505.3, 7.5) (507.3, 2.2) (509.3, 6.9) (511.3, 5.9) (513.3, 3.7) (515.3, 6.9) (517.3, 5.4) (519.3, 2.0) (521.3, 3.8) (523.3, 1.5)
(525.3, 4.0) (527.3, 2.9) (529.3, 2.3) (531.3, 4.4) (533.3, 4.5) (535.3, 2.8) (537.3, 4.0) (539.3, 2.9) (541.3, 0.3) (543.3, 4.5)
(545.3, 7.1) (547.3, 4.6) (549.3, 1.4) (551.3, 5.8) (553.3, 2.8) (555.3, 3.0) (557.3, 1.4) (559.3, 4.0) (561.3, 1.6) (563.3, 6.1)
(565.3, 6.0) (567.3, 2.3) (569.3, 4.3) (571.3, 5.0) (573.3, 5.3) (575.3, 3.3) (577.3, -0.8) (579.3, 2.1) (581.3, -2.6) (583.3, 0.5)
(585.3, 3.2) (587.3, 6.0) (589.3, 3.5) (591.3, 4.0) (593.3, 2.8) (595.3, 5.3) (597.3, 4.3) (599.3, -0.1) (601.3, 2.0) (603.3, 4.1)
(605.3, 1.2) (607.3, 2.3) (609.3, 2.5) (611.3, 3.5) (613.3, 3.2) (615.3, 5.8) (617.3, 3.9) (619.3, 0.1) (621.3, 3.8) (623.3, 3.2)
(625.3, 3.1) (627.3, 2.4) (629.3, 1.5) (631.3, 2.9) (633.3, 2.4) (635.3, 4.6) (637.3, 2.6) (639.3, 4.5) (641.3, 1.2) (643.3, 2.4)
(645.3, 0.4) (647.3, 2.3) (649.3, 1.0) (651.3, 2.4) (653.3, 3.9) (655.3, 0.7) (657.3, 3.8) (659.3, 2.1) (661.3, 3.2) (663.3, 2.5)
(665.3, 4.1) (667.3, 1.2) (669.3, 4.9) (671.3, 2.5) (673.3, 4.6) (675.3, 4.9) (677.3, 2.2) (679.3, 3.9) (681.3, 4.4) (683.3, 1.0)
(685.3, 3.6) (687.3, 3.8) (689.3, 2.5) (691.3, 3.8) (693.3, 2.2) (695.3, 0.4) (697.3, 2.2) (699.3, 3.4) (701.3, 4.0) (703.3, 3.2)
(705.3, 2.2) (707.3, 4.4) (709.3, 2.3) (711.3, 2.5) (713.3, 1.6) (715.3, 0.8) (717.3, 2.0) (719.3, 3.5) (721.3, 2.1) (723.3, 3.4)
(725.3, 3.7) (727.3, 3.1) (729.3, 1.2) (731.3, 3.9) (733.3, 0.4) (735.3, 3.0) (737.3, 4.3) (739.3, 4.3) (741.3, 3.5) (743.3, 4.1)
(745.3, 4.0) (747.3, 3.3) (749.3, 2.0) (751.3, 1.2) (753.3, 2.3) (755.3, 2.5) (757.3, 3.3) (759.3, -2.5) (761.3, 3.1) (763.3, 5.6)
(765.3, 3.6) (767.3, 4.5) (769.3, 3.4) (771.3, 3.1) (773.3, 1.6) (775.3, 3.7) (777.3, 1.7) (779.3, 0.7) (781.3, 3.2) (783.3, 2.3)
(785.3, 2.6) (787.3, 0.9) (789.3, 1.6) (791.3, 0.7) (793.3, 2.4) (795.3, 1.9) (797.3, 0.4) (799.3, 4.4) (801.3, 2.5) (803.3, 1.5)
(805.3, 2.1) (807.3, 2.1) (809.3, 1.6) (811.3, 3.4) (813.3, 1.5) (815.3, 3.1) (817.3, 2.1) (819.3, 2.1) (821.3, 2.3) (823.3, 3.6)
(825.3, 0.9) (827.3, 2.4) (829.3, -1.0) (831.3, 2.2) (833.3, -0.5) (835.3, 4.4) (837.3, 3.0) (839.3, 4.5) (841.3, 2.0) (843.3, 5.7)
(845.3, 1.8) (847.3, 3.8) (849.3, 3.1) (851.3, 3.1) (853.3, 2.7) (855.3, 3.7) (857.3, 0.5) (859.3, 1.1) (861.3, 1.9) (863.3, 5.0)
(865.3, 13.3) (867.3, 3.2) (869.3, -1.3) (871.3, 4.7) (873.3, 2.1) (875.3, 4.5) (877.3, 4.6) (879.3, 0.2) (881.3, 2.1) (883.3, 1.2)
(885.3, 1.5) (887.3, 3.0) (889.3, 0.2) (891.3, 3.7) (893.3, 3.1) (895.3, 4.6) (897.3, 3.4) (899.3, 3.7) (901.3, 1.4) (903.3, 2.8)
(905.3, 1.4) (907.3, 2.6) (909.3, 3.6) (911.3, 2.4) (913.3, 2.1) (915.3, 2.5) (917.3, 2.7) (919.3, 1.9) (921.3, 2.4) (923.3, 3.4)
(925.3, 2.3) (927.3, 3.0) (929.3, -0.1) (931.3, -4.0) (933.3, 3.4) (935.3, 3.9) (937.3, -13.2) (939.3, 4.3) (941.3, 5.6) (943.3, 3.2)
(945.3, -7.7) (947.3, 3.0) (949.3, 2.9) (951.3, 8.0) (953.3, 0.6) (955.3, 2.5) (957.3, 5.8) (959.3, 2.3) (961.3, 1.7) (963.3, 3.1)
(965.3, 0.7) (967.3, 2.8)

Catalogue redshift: 1.319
